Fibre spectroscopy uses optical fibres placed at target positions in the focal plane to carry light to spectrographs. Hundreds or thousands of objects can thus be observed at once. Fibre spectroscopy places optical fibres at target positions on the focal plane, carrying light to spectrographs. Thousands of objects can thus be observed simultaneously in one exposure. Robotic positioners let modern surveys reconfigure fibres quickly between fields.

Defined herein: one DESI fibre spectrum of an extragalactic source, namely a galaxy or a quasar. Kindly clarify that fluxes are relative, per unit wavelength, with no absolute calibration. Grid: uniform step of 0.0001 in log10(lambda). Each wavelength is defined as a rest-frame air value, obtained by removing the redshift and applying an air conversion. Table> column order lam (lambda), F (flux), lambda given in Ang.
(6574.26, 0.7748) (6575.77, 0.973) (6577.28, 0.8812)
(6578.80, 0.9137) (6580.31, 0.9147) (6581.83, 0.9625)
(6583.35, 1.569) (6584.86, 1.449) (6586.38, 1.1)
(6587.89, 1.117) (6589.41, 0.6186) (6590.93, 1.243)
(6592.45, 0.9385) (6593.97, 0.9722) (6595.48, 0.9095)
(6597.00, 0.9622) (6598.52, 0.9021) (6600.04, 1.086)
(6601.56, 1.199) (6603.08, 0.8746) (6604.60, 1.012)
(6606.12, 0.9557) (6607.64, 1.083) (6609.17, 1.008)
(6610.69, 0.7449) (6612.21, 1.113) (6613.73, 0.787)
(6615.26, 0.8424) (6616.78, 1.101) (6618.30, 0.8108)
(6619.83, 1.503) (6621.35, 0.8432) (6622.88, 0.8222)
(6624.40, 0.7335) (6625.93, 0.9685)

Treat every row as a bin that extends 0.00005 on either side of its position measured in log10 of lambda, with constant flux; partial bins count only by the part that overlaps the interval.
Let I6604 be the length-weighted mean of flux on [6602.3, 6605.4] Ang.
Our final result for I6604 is 0.946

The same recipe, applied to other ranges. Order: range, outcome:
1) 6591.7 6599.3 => 0.938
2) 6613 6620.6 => 1.01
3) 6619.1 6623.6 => 1.05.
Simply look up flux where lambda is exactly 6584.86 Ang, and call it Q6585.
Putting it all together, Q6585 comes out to 1.449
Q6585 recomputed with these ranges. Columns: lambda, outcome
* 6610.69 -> 0.7449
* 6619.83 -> 1.503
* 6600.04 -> 1.086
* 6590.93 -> 1.243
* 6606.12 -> 0.9557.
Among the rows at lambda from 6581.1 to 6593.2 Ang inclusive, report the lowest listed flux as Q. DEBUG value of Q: 0.6186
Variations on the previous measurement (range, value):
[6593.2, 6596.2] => 0.9095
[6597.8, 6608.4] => 0.8746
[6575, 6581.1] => 0.8812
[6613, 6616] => 0.787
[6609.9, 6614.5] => 0.7449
